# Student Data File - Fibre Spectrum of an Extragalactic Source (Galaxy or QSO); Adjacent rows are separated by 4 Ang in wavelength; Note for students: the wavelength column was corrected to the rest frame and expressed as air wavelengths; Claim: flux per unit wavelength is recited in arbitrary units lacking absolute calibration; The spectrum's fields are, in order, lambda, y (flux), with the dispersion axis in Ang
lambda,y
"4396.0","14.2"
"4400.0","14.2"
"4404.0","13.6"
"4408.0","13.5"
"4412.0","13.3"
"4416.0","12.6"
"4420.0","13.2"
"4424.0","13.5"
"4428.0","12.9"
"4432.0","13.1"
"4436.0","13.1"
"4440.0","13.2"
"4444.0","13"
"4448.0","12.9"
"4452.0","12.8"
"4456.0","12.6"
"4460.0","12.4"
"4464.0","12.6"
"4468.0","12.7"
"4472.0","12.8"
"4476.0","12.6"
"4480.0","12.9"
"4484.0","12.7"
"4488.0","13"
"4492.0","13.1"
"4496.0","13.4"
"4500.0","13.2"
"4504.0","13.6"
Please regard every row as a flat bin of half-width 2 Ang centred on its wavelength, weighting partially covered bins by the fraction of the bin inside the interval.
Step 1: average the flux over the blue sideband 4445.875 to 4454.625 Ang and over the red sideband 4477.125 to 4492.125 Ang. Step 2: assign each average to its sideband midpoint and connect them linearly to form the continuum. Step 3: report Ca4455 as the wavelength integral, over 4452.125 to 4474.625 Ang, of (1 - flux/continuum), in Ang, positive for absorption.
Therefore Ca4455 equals 0.4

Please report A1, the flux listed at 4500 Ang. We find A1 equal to 13.2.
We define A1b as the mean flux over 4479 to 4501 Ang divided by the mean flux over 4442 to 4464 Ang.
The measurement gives 1.0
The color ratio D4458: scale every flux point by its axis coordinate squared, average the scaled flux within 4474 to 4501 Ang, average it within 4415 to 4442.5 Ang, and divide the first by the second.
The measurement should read 1.02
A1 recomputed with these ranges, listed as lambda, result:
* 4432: 13.1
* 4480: 12.9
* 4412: 13.3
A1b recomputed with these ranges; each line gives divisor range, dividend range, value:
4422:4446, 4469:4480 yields 0.97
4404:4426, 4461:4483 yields 0.96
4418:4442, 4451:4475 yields 0.96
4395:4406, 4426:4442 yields 0.94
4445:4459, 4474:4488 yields 1.00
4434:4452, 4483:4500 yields 1.01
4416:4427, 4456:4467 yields 0.95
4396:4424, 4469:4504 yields 0.96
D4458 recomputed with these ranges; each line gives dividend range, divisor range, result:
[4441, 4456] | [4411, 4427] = 0.99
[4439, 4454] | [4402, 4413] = 0.98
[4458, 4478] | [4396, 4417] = 0.96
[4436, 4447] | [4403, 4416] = 1.00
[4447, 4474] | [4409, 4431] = 0.98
